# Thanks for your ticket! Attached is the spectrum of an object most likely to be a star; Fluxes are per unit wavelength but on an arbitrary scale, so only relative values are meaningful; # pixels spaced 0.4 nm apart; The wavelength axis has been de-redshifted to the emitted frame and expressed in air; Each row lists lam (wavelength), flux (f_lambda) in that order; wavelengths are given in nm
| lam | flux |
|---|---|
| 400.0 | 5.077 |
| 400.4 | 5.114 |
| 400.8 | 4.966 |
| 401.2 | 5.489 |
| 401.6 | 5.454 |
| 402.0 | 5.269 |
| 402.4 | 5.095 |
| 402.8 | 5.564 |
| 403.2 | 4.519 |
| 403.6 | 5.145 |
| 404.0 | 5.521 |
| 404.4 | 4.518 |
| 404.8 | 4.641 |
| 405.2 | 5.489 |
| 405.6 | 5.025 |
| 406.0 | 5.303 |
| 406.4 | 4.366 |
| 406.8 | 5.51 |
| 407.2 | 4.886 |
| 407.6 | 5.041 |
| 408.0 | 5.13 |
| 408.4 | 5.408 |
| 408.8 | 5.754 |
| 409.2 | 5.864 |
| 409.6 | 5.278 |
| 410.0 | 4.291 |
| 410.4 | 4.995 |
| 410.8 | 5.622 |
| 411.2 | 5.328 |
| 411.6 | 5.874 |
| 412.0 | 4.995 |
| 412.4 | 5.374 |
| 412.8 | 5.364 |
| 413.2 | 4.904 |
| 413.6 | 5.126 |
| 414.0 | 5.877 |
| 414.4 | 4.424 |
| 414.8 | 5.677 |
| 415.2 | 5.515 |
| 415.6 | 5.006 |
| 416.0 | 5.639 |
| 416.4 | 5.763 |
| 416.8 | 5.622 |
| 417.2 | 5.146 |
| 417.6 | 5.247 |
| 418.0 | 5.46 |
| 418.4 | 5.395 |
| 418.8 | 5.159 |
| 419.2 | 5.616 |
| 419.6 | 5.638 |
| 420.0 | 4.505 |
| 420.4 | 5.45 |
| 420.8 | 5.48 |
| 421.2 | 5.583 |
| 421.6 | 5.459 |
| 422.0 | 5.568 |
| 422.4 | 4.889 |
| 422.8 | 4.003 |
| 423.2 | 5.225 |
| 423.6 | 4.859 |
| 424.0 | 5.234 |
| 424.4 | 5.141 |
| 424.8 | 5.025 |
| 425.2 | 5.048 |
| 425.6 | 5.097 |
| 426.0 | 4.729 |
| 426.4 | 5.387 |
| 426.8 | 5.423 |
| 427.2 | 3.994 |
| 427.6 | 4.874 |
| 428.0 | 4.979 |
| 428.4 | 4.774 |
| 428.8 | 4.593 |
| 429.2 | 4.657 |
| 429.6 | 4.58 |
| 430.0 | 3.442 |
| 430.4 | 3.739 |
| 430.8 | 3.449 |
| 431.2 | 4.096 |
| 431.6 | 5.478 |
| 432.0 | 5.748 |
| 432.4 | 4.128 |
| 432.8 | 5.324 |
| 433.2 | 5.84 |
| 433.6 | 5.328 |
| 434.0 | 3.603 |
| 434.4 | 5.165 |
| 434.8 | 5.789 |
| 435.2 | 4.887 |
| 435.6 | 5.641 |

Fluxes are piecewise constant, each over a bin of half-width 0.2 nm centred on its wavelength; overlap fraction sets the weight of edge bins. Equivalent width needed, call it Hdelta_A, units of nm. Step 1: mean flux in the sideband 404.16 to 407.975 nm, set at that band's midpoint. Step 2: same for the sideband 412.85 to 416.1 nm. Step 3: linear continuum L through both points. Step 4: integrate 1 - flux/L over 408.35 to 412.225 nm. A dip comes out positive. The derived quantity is -0.161 nm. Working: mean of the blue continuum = 4.99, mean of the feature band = 5.34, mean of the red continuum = 5.26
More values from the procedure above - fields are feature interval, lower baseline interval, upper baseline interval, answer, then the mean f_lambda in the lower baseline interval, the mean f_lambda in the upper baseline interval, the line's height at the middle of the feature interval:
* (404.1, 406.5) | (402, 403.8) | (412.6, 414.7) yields 0.08 nm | 5.1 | 5.16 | 5.12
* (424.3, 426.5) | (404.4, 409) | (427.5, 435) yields -0.11 nm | 5.11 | 4.71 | 4.81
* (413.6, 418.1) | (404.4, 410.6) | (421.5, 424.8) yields -0.28 nm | 5.11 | 5.03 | 5.07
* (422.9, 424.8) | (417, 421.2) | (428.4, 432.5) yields -0.04 nm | 5.32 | 4.42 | 4.94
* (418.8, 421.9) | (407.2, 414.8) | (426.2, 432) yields -0.30 nm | 5.26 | 4.58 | 4.91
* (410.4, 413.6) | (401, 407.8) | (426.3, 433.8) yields -0.21 nm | 5.11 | 4.72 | 4.99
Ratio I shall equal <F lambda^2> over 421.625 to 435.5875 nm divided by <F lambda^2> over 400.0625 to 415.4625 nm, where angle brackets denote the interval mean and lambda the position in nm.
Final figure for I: 1.03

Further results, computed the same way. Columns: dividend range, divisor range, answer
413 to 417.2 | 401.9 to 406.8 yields 1.12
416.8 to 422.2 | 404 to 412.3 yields 1.10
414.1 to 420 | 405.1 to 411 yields 1.08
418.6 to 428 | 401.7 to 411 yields 1.08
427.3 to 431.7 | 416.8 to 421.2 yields 0.86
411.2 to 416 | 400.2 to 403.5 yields 1.08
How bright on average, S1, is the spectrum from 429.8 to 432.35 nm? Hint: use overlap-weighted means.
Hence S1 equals 4.31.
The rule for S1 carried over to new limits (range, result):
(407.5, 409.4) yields 5.46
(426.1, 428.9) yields 4.87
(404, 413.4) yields 5.18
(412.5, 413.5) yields 5.16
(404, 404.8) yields 4.8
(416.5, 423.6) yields 5.26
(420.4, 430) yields 4.96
